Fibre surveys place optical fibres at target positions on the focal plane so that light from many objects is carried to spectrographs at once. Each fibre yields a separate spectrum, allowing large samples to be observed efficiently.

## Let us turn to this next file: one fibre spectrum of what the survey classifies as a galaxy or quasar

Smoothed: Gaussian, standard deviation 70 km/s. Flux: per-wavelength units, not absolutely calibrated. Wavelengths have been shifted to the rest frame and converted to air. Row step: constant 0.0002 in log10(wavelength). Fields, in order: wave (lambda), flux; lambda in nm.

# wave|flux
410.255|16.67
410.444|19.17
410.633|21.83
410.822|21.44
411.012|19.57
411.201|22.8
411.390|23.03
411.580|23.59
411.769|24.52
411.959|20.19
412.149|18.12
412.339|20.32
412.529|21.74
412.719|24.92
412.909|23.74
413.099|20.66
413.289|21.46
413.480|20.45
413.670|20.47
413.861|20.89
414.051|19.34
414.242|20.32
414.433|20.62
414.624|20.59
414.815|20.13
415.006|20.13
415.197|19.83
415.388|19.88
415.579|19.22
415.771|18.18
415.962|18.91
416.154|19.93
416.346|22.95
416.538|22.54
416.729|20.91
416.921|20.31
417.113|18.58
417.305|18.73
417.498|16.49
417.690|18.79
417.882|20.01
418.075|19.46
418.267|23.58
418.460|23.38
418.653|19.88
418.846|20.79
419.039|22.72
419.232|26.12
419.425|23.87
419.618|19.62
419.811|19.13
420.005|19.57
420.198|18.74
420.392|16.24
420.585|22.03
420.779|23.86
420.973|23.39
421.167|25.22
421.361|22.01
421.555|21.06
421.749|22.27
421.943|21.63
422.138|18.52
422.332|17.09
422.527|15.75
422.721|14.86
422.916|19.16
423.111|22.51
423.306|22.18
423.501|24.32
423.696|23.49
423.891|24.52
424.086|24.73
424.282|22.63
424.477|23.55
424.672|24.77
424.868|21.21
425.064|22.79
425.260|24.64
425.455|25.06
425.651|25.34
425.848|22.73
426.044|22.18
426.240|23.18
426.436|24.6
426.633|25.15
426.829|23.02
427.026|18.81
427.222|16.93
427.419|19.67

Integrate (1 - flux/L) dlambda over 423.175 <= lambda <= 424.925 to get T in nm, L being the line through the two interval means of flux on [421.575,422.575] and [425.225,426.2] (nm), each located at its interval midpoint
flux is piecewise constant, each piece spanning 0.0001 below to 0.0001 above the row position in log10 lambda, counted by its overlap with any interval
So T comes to -0.14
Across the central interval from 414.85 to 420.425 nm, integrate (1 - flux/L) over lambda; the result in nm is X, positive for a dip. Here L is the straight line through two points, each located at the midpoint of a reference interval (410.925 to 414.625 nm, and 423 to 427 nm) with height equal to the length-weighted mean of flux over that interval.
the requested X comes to 0.477 nm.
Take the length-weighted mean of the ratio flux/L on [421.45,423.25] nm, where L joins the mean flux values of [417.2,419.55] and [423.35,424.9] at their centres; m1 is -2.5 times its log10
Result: 0.19 mag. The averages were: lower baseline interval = 21.1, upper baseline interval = 23.7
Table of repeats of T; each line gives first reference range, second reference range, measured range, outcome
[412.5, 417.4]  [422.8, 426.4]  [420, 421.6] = 0.05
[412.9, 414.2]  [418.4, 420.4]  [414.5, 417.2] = 0.10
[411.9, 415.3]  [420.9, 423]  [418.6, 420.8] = -0.08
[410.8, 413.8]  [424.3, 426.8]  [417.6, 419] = 0.10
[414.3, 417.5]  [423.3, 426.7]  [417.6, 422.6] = 0.17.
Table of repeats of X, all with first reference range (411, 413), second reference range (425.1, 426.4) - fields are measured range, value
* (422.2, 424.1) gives 0.23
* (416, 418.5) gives 0.27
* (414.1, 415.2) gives 0.11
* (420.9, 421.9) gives 0.03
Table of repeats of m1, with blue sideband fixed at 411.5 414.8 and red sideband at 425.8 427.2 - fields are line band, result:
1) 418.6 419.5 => -0.05 mag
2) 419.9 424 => 0.06 mag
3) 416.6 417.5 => 0.12 mag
